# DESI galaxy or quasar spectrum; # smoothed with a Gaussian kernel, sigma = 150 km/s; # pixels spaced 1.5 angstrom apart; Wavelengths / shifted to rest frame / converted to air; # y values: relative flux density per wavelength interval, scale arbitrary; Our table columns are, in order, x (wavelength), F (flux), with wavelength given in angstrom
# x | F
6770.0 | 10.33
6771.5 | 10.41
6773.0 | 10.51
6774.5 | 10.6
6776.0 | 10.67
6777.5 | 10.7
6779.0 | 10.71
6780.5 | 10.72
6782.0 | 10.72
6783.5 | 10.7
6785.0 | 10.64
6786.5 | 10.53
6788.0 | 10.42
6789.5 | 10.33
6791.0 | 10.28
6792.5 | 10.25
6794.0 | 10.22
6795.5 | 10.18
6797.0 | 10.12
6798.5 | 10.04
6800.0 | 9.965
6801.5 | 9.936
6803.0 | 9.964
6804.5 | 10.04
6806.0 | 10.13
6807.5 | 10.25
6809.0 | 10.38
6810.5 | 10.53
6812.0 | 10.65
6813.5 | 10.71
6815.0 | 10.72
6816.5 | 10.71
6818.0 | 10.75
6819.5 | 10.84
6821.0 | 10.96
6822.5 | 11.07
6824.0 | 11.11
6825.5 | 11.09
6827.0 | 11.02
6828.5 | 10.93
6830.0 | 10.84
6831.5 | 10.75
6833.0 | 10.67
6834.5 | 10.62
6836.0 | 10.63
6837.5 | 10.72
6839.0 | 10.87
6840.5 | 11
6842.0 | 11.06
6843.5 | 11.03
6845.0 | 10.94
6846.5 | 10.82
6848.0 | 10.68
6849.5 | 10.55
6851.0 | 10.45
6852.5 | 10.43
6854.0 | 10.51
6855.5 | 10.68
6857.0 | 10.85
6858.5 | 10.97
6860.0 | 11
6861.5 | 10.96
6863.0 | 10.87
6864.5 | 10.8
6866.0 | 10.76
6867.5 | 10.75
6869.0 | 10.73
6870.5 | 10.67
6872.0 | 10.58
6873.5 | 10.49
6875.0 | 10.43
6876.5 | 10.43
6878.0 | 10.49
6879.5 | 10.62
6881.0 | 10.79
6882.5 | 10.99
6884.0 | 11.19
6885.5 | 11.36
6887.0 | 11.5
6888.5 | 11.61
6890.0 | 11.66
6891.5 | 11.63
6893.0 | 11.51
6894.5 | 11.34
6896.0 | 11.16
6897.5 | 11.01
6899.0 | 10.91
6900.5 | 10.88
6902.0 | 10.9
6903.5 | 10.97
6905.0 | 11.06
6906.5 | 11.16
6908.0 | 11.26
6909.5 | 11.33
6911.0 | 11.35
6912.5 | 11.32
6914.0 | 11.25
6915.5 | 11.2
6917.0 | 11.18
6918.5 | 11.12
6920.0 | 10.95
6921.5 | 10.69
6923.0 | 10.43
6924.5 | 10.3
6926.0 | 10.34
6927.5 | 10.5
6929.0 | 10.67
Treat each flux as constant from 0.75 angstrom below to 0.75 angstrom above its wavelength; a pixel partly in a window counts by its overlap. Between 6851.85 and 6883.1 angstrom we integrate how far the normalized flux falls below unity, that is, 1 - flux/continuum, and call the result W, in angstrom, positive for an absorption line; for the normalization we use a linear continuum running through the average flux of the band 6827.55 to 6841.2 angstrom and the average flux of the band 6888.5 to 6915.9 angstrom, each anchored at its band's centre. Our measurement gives 0.8 angstrom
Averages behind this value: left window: 10.8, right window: 11.2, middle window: 10.7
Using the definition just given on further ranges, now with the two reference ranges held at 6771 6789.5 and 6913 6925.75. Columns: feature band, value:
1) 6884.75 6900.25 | -0.76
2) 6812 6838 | -0.33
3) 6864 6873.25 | 0.07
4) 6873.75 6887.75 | -0.07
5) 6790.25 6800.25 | 0.44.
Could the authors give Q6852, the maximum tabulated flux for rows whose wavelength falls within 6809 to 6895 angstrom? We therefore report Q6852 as 11.66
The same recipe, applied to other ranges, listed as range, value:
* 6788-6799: 10.42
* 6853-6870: 11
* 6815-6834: 11.11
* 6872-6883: 10.99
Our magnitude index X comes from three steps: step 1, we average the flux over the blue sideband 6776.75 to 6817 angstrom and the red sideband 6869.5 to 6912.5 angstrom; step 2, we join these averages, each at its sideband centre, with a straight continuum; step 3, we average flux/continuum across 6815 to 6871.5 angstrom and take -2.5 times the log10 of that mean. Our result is -0.01 mag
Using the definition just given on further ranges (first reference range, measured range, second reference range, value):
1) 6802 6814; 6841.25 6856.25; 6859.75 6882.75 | -0.016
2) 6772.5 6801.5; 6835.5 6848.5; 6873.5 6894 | -0.008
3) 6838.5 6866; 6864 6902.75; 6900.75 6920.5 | 0.002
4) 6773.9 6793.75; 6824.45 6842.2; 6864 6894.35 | -0.009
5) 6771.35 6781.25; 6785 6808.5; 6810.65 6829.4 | 0.057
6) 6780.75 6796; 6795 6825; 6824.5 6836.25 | 0.019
